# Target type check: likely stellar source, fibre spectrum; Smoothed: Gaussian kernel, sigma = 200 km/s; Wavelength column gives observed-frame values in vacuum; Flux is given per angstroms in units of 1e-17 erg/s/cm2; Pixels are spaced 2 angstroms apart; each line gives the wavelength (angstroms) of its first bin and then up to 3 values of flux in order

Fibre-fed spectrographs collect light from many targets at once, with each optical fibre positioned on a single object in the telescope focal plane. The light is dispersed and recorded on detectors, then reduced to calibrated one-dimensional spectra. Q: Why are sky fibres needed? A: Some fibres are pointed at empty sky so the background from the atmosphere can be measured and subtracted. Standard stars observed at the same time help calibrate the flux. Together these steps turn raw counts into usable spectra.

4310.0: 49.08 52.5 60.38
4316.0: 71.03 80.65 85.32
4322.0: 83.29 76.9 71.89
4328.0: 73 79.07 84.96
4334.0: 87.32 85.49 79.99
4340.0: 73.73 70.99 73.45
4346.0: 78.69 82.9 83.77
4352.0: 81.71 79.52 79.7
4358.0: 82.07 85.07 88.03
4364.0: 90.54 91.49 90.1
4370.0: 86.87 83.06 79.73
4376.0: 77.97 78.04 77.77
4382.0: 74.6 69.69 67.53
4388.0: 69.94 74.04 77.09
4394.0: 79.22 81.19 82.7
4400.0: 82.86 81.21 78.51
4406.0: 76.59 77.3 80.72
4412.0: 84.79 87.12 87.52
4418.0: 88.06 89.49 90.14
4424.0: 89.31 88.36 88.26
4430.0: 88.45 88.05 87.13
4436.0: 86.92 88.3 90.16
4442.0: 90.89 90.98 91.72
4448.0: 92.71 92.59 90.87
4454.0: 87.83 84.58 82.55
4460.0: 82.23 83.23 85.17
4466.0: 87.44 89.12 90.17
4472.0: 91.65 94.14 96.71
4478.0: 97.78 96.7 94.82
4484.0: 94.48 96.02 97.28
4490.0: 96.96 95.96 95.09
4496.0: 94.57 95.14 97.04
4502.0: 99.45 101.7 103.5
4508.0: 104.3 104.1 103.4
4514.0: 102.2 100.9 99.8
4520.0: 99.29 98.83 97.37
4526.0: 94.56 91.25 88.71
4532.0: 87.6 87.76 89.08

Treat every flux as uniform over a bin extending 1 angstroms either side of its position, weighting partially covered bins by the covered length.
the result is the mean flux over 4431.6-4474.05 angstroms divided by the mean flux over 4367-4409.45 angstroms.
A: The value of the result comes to 1.13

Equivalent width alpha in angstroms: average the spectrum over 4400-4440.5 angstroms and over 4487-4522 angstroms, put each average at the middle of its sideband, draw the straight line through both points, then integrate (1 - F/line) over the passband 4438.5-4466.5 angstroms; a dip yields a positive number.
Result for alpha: 0.87 angstroms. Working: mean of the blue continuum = 85.7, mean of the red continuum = 99.4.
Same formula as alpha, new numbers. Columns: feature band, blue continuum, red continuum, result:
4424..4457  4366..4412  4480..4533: -0.8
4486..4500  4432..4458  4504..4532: -0.1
